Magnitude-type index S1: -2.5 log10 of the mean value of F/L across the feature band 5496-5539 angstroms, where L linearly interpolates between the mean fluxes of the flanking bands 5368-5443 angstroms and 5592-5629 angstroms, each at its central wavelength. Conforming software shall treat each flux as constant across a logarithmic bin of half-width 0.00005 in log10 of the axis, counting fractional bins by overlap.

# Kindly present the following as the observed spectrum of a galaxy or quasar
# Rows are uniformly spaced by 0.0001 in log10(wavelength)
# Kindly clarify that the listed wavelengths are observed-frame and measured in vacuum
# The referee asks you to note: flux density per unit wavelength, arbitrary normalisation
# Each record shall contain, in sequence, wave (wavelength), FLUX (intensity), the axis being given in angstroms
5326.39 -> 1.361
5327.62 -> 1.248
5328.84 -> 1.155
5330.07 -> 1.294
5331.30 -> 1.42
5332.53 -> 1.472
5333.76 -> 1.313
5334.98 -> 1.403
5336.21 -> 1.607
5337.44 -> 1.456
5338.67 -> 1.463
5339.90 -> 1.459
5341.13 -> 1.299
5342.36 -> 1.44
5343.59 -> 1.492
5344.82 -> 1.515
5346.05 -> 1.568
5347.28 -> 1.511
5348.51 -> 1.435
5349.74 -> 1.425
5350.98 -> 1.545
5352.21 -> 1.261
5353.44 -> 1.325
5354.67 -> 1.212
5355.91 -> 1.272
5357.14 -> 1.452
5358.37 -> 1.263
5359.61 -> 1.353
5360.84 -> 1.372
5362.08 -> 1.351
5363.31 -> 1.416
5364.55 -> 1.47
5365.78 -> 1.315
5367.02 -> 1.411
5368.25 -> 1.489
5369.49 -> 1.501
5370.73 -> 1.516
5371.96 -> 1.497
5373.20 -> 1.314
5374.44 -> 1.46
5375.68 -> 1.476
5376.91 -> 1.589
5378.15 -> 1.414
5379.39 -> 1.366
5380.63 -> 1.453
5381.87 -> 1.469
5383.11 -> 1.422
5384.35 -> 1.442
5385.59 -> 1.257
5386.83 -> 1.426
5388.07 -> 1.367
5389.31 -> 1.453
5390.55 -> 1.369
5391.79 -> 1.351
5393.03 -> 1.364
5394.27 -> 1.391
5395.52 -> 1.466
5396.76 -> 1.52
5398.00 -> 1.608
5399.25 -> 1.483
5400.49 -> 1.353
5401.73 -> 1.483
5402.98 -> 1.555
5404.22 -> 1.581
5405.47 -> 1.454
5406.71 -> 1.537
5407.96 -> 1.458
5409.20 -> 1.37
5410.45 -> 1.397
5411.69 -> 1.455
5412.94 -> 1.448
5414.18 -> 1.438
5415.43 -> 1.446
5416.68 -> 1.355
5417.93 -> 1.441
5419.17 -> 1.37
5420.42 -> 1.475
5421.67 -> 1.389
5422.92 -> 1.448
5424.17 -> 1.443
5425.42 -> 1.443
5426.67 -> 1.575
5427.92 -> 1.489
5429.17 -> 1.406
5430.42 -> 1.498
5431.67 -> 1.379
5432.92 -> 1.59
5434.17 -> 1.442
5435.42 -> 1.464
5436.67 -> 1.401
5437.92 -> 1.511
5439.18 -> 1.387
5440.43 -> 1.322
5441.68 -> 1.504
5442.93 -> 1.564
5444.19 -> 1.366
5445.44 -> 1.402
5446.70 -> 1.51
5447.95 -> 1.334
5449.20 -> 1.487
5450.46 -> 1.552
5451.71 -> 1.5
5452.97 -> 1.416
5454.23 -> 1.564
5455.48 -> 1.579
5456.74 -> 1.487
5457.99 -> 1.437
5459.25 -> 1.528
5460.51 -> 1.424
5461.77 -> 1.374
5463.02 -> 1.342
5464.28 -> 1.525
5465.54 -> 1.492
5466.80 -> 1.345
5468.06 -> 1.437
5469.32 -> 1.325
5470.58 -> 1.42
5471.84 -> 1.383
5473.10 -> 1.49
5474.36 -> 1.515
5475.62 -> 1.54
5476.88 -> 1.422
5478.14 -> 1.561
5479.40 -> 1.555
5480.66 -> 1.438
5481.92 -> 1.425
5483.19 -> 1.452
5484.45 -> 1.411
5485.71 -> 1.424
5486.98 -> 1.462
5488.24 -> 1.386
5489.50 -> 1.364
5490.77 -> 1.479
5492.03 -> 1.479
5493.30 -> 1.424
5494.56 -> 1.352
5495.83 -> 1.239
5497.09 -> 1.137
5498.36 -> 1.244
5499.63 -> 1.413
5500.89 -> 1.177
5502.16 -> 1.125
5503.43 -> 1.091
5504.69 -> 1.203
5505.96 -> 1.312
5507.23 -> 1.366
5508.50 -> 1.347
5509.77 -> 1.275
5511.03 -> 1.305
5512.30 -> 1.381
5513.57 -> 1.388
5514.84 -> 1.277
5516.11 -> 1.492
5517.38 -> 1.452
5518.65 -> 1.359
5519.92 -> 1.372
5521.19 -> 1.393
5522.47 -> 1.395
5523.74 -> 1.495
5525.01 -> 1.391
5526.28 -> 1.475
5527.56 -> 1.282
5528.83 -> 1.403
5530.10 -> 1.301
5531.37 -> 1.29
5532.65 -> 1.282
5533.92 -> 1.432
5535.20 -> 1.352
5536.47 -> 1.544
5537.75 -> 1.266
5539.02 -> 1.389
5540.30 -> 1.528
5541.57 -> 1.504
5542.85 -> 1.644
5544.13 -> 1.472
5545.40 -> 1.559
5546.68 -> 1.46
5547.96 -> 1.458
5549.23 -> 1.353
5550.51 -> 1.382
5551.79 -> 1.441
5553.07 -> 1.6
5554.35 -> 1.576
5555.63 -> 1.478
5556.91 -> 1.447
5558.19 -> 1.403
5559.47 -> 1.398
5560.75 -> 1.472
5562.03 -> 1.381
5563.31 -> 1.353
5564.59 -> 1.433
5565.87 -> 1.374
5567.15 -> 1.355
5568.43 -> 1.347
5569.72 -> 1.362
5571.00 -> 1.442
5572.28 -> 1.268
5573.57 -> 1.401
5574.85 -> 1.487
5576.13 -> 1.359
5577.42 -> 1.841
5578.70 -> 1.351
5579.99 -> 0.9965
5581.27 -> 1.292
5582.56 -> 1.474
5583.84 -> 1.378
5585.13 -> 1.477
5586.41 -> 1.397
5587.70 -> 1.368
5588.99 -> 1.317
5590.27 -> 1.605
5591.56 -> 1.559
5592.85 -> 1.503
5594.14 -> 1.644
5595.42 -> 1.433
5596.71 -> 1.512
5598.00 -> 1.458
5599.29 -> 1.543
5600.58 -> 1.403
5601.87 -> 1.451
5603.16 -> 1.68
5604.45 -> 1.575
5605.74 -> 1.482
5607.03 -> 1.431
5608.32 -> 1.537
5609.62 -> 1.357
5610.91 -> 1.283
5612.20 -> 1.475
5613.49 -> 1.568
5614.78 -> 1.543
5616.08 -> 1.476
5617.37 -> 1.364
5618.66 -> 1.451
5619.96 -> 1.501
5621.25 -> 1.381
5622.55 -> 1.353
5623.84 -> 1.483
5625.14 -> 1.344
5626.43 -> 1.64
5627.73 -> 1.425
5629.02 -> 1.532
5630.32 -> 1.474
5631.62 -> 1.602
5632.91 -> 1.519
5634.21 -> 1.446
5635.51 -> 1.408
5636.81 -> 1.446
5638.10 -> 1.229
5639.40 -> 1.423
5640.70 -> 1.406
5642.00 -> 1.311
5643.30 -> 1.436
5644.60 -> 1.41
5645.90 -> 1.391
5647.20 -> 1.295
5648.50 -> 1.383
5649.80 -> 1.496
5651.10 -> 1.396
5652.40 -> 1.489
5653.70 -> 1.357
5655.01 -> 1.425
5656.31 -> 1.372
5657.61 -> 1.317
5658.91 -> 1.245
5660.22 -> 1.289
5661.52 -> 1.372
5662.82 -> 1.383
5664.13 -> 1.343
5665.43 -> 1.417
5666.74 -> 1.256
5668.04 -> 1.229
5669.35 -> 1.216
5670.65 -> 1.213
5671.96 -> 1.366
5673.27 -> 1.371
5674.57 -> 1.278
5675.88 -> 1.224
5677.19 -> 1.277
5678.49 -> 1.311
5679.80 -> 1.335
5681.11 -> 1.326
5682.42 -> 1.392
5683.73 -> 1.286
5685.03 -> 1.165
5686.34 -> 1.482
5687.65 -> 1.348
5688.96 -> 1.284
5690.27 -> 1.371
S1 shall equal 0.10 mag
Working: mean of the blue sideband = 1.45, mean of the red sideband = 1.48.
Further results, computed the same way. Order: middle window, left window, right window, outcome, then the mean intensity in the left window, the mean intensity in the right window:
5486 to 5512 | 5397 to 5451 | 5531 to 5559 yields 0.110 mag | 1.46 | 1.45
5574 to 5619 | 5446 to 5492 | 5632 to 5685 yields -0.057 mag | 1.46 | 1.35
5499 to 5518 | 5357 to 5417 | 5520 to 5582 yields 0.089 mag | 1.43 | 1.41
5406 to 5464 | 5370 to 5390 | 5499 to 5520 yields -0.054 mag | 1.43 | 1.31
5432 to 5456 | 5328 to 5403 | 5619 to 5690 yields -0.046 mag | 1.42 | 1.37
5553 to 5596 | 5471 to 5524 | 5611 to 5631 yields 0.002 mag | 1.38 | 1.46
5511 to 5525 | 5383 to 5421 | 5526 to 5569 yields 0.024 mag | 1.44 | 1.42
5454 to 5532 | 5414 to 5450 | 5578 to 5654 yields 0.041 mag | 1.44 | 1.44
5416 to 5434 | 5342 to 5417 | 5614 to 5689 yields -0.021 mag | 1.43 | 1.38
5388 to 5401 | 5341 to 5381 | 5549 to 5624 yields -0.008 mag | 1.42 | 1.44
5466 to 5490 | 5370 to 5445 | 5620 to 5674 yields -0.009 mag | 1.45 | 1.39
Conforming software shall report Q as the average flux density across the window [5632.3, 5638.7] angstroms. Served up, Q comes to 1.41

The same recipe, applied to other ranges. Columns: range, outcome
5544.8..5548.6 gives 1.49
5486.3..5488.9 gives 1.42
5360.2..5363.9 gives 1.38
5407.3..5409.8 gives 1.42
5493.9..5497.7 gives 1.25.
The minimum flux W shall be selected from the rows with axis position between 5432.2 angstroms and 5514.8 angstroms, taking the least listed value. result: 1.091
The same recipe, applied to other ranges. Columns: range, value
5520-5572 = 1.266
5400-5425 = 1.353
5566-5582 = 0.9965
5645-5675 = 1.213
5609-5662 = 1.229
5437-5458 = 1.322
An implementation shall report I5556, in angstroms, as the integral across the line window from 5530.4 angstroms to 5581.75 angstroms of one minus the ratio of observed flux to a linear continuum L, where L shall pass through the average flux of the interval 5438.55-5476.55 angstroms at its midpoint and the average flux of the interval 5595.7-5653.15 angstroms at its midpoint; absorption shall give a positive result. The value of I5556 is 1.1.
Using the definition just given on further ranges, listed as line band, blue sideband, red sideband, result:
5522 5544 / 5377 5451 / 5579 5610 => 0.6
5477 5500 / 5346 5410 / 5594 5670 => 0.4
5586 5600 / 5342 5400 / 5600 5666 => -0.6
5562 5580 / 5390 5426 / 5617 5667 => 0.3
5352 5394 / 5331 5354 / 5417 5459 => 1.5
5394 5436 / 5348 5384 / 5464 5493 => -1.0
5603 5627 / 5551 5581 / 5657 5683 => -1.8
